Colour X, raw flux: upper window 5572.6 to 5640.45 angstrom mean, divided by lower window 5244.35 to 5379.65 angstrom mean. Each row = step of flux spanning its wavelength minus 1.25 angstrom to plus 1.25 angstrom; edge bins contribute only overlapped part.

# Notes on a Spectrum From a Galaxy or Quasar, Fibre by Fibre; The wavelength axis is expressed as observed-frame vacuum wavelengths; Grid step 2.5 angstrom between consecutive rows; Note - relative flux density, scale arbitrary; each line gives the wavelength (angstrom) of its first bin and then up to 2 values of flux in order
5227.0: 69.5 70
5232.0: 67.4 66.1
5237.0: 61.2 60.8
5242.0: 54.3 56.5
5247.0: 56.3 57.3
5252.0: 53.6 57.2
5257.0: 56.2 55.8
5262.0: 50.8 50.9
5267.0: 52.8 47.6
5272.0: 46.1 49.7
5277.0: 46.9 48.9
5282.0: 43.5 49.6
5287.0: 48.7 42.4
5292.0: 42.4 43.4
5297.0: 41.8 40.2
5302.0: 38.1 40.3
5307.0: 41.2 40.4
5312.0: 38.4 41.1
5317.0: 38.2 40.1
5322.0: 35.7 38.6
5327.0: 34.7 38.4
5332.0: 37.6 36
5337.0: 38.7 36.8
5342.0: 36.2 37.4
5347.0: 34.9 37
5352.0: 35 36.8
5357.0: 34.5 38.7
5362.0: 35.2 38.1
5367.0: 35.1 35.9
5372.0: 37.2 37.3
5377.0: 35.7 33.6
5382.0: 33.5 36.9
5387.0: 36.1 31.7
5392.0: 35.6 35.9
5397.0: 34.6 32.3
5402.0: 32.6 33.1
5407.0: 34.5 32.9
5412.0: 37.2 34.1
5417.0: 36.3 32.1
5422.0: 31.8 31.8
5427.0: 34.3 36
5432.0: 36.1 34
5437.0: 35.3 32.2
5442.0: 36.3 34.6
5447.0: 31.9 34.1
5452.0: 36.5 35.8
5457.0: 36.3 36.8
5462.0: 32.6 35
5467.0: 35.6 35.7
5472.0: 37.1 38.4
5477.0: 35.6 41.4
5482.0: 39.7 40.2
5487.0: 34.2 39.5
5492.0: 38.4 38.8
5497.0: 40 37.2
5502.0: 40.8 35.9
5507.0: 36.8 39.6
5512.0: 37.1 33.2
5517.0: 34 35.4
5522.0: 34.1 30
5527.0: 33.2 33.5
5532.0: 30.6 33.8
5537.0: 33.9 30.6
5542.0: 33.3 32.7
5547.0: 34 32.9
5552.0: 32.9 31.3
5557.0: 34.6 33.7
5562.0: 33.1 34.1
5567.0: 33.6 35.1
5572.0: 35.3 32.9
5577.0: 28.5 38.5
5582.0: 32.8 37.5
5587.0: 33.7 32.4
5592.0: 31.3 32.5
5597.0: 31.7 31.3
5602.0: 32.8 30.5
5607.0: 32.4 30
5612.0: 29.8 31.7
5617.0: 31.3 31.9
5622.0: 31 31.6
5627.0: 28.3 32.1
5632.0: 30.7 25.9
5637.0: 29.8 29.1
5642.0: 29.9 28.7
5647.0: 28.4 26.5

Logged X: 0.75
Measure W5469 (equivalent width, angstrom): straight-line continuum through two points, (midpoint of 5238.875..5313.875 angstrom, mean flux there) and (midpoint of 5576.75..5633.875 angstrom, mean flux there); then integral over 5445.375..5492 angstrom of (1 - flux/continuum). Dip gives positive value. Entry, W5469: 2.60 angstrom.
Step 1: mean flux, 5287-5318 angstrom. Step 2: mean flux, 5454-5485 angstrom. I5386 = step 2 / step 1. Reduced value 0.9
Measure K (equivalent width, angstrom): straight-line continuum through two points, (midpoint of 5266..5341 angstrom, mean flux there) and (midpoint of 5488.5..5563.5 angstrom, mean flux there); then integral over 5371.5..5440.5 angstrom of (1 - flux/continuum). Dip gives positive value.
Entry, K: 7.49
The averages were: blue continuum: 41.9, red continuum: 34.8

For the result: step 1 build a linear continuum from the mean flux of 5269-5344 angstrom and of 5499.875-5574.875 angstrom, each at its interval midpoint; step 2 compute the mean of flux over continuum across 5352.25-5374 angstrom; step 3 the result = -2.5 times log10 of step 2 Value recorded 0.09 mag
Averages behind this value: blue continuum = 41.3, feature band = 36.4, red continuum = 34.1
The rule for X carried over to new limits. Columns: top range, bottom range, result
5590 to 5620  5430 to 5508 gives 0.86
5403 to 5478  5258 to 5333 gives 0.80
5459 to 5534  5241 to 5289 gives 0.70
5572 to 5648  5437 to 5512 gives 0.85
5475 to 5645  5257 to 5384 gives 0.83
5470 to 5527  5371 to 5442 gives 1.07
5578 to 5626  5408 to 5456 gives 0.94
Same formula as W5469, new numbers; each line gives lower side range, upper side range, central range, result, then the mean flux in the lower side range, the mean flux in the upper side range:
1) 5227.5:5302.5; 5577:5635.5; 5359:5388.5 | 6.3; 52.2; 31.8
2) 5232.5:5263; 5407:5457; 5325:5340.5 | 3.2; 57.5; 34.4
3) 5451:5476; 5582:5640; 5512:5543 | 0.8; 36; 31.3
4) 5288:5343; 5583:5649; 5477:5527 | -4.3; 39.2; 31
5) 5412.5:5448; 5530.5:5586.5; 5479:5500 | -3.1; 34.1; 33.4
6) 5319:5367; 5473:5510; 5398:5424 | 2.7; 36.8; 38.4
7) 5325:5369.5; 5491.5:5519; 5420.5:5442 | 1.7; 36.6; 37.4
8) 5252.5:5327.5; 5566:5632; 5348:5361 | 1.8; 44.9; 32.3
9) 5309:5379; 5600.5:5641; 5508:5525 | -1.0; 37.1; 30.6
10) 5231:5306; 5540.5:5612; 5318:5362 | 9.3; 50.8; 33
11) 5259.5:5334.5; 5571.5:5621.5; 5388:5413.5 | 3.5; 43.1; 32.4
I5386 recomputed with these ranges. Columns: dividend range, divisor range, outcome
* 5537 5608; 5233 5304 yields 0.65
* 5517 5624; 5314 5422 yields 0.91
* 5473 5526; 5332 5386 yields 1.02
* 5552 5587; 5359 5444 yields 0.97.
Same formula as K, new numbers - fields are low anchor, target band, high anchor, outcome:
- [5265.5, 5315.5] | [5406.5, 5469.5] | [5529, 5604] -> 6.1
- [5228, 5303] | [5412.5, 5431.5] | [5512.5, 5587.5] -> 3.5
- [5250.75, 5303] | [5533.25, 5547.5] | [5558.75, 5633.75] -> 0.8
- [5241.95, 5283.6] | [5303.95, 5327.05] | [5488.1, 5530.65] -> 4.5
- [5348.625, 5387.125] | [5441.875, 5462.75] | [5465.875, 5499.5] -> 1.4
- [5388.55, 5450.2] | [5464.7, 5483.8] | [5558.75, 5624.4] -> -2.3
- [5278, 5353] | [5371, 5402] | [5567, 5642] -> 2.4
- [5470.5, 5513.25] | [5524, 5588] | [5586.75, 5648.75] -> 1.8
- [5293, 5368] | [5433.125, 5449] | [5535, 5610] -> 0.7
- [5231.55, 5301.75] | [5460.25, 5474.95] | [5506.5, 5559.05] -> 0.9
